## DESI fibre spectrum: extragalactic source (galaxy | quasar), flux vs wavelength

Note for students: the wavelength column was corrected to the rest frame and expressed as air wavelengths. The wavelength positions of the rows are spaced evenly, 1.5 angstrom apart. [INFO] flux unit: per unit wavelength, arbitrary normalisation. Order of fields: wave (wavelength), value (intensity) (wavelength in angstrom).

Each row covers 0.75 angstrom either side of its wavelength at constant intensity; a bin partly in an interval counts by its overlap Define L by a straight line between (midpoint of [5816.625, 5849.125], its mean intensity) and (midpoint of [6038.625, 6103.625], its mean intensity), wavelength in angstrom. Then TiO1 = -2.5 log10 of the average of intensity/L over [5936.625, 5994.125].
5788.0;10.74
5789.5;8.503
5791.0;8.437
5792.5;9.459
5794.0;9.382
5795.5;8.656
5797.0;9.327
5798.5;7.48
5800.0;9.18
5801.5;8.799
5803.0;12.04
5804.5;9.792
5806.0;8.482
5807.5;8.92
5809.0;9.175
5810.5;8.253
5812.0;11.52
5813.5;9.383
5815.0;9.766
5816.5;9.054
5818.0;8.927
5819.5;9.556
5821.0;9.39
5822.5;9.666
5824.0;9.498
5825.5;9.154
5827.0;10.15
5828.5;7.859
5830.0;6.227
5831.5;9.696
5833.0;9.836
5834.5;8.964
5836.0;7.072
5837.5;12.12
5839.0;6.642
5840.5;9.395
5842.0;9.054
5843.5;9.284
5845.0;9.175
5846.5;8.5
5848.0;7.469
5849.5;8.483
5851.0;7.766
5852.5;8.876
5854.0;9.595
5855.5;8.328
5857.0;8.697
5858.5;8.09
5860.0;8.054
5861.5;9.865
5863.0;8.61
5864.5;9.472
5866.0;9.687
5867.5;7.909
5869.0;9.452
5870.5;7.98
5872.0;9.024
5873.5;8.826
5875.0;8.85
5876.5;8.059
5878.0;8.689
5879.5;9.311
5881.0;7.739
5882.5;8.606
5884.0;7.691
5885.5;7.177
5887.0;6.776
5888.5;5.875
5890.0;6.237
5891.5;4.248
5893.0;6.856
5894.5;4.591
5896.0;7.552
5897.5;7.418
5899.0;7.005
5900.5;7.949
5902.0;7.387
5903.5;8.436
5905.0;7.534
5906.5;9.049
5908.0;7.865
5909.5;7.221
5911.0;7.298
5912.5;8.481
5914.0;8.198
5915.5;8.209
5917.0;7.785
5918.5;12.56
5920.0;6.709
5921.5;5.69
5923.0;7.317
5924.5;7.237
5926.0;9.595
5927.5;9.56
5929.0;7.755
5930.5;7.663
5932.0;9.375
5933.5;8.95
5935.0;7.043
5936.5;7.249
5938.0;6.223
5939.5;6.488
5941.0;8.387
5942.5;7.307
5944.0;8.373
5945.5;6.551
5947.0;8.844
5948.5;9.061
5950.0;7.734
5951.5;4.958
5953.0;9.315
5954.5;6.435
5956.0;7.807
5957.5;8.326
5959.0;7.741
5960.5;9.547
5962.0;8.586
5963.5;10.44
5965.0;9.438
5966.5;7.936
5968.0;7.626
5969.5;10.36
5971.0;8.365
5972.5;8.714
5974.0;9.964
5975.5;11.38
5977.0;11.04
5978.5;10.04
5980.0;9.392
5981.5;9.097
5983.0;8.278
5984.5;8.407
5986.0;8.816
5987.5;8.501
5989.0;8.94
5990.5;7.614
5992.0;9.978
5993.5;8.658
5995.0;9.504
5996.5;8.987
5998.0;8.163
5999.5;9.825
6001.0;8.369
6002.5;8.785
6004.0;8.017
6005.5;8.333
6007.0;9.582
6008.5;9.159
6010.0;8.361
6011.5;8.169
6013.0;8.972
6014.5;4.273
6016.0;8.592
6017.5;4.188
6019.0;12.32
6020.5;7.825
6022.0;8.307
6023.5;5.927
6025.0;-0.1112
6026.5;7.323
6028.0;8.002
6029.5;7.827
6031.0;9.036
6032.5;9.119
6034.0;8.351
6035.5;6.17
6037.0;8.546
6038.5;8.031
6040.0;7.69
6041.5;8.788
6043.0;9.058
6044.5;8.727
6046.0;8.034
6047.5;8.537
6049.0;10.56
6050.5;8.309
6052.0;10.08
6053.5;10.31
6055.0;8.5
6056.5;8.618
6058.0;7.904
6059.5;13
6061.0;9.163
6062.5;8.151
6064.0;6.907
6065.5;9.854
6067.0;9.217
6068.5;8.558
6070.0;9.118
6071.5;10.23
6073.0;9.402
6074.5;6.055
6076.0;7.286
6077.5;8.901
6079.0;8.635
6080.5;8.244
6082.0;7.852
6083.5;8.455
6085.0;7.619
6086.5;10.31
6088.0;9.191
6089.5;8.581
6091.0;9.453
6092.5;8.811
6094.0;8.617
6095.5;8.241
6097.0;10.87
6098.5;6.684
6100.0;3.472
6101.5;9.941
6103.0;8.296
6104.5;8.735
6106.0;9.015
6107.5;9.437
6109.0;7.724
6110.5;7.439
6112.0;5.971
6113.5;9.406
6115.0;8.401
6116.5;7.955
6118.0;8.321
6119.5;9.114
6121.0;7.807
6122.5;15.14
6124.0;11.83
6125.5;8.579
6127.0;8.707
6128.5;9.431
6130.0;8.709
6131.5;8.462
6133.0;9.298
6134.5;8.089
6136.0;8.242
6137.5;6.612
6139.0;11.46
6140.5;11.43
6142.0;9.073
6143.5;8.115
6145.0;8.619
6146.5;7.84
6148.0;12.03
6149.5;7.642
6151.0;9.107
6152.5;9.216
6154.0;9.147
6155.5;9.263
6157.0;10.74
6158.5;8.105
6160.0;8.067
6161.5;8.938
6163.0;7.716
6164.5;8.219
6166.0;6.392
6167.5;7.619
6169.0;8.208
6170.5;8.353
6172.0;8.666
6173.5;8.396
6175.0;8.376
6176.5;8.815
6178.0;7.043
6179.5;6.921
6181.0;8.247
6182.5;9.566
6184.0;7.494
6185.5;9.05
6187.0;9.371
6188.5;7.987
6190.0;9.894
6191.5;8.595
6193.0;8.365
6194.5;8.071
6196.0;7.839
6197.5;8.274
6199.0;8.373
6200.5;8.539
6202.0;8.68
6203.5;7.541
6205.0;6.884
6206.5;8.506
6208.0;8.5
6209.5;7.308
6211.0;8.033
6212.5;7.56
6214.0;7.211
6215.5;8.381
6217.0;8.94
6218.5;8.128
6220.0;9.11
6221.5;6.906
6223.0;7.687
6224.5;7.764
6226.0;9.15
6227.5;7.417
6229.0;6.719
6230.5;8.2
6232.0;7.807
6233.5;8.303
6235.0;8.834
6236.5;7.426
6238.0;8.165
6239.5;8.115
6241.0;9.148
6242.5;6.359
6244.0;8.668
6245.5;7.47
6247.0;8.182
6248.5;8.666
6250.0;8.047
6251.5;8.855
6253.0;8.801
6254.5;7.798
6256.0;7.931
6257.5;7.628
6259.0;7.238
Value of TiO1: 0.03 mag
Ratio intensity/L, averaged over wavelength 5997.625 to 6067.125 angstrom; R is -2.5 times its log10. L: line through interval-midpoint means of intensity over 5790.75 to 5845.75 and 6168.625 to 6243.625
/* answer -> 0.037 mag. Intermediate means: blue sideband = 9.16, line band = 8.31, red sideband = 8.15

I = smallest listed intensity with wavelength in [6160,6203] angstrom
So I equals 6.392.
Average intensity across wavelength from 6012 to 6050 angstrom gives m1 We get 7.77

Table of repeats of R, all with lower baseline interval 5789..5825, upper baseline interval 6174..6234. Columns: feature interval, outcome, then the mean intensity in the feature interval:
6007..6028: 0.19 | 7.29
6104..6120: 0.01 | 8.3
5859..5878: 0.04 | 8.8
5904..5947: 0.13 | 7.94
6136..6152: -0.10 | 9.15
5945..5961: 0.13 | 7.84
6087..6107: -0.01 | 8.49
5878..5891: 0.21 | 7.44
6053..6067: -0.07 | 9.14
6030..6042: 0.06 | 8.2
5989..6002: -0.02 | 8.89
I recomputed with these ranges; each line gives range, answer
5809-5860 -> 6.227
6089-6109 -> 3.472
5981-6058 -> -0.1112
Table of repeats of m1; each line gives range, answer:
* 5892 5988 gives 8.19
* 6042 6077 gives 8.94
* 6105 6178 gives 8.8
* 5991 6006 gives 8.85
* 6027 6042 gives 8.13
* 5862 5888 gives 8.45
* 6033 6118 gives 8.56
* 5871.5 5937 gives 7.78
